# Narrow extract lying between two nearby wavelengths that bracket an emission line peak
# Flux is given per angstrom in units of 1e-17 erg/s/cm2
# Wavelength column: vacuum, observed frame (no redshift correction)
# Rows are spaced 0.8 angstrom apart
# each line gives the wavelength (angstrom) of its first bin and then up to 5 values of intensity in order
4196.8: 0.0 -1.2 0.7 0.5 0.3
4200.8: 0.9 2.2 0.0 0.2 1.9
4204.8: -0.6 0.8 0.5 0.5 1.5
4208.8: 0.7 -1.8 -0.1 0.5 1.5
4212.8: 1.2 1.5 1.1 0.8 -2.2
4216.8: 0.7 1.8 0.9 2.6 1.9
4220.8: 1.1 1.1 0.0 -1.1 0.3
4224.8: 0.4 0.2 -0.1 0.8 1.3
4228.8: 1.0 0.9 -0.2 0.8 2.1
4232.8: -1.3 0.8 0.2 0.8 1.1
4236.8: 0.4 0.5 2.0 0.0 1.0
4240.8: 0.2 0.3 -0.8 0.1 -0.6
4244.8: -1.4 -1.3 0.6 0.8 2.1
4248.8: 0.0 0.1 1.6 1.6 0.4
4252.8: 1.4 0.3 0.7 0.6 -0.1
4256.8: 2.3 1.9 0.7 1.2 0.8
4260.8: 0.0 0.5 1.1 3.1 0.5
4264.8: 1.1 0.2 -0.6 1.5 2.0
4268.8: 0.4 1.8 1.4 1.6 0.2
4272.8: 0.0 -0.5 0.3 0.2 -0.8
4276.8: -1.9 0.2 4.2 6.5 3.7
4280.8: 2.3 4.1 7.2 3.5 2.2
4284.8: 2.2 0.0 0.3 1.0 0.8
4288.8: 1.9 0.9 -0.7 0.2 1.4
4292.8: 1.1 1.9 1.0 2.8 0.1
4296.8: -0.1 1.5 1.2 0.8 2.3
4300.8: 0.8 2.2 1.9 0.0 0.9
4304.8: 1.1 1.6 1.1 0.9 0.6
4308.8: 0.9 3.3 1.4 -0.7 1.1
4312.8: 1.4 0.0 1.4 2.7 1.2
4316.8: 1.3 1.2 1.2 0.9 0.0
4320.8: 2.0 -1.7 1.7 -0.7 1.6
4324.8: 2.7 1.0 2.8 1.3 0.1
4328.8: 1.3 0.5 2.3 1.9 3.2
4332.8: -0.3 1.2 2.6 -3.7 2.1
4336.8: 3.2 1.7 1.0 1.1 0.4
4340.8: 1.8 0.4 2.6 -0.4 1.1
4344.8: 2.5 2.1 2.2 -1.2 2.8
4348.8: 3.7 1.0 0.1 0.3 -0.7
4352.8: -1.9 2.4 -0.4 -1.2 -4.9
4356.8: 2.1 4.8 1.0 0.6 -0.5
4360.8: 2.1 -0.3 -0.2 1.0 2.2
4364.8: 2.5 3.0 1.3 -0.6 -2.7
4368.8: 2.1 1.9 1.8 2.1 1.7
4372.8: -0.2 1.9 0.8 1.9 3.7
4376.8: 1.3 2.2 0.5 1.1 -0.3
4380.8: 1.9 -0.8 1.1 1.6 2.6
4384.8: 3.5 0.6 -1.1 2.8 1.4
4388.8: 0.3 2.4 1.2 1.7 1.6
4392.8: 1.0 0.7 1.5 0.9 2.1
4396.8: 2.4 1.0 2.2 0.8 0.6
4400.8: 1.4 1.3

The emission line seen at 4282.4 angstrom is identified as [O II]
